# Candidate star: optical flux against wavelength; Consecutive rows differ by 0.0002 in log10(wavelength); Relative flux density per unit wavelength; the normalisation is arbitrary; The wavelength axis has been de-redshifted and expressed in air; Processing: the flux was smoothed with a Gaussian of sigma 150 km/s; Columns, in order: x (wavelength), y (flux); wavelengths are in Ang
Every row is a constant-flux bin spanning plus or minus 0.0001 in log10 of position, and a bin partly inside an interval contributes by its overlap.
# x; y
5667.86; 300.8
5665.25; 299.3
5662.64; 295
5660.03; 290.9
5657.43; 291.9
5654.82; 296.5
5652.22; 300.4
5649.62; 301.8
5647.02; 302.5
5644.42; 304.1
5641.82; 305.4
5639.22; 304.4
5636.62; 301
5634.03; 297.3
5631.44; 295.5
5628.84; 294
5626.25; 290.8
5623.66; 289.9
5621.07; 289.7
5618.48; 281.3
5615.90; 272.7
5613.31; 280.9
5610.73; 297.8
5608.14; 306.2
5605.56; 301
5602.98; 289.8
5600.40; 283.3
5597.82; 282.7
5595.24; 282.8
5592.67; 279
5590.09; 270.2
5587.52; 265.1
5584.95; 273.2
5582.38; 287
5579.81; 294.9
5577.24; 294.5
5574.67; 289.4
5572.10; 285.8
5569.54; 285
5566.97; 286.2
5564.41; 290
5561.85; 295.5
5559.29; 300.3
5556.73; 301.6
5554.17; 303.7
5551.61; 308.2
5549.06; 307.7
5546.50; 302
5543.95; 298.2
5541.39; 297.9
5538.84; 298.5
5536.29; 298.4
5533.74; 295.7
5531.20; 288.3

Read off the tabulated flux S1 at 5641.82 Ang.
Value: 305.4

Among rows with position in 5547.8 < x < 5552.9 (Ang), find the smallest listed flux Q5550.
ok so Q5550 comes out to 307.7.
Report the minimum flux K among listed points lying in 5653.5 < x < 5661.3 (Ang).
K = 290.9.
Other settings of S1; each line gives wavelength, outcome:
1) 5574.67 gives 289.4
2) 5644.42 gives 304.1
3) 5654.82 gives 296.5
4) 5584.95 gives 273.2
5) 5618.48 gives 281.3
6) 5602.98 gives 289.8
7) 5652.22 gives 300.4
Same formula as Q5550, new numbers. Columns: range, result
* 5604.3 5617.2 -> 272.7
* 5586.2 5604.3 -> 265.1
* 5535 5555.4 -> 297.9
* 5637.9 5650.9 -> 301.8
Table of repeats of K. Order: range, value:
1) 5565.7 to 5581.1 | 285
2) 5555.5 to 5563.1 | 295.5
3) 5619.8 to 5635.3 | 289.7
